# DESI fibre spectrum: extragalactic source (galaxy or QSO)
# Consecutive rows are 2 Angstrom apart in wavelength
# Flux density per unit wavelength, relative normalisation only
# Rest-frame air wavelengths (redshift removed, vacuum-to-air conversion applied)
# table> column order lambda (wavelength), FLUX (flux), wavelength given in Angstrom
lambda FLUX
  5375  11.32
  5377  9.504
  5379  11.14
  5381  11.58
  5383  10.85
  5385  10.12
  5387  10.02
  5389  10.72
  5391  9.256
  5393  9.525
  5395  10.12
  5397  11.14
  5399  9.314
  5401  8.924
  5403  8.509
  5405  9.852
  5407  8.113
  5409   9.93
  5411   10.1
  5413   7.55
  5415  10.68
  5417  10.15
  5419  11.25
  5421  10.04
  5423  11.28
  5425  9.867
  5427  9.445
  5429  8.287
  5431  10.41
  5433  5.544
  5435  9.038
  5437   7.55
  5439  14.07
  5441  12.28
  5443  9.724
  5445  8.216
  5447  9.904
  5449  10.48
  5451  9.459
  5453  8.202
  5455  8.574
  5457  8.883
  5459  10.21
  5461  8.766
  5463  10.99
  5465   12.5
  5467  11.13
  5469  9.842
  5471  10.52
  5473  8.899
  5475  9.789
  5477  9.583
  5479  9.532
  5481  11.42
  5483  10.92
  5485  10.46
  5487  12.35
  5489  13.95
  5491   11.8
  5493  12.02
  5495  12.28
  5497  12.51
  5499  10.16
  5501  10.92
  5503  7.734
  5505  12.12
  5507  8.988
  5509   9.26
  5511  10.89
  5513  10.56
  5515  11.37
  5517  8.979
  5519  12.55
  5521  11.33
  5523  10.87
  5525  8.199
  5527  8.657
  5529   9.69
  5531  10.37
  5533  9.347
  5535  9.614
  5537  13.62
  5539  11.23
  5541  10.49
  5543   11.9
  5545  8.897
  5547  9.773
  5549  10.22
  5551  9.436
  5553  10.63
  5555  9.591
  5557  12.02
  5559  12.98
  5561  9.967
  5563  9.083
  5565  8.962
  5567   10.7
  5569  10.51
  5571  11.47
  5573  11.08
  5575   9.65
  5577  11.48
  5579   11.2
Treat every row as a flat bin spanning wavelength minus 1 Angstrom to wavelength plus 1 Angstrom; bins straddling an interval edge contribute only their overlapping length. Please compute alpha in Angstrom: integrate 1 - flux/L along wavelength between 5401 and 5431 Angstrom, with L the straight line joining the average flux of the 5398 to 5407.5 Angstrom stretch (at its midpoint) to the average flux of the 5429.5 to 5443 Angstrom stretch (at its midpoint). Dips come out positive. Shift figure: -1.15 Angstrom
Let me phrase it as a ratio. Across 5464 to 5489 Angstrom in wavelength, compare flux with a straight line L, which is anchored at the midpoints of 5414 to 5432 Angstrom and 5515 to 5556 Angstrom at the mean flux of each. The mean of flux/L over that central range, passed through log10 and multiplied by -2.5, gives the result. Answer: -0.051 mag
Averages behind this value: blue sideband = 10.2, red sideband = 10.3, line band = 10.7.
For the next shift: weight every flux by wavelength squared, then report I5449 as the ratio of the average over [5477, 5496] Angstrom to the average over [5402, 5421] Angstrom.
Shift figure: 1.24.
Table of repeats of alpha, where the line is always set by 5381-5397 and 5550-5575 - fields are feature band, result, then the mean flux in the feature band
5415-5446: 1.41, 9.84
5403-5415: 1.27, 9.19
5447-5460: 1.25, 9.35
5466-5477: 0.39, 9.99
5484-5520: -2.21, 11.1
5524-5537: 1.01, 9.64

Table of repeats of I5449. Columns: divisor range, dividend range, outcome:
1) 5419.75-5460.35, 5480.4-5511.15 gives 1.18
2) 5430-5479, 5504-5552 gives 1.09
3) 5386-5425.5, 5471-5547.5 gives 1.12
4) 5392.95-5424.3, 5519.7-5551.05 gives 1.10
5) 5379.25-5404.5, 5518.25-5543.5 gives 1.11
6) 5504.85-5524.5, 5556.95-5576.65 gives 1.02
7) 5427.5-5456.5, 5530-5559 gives 1.17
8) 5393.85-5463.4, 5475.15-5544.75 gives 1.15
